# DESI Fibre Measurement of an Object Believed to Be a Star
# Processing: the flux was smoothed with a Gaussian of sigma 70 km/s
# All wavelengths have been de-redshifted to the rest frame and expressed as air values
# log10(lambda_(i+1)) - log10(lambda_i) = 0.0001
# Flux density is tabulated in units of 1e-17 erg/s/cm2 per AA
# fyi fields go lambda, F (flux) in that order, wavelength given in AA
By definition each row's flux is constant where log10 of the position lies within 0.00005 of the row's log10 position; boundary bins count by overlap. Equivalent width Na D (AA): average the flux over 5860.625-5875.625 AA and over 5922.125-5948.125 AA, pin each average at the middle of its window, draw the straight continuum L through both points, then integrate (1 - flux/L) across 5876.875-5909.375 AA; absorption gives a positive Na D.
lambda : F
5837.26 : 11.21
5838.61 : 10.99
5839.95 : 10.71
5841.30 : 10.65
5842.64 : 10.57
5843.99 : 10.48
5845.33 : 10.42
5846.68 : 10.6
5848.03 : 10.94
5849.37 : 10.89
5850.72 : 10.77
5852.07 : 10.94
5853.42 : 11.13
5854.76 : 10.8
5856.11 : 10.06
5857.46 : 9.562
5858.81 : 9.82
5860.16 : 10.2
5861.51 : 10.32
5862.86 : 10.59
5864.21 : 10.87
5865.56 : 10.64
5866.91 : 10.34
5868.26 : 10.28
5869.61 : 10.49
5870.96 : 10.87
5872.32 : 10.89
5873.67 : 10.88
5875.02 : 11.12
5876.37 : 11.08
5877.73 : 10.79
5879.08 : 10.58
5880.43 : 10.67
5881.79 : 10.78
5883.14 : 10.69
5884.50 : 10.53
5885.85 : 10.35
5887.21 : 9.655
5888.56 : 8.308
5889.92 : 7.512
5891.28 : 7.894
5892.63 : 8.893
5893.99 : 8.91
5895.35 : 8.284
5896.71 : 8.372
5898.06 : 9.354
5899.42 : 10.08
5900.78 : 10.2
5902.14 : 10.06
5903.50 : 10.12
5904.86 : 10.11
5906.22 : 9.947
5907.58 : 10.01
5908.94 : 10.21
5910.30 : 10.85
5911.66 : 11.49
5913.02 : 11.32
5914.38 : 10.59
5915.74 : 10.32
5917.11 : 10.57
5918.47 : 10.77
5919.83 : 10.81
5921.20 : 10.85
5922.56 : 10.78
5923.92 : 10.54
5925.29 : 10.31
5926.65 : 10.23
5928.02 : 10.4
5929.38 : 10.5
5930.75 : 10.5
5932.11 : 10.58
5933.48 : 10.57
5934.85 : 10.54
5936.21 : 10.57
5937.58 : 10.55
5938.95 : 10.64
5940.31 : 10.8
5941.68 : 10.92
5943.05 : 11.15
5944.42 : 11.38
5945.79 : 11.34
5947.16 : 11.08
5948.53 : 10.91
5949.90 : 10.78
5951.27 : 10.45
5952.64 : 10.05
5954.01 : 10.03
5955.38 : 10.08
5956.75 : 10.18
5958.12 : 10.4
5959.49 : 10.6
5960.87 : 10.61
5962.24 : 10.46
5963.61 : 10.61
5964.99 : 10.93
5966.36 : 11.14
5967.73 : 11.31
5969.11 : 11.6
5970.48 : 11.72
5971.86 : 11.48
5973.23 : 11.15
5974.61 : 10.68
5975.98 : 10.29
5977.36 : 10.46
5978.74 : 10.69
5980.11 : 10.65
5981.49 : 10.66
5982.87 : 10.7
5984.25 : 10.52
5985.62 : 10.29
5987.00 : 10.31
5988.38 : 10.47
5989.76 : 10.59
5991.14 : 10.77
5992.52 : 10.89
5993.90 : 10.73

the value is 3.0 AA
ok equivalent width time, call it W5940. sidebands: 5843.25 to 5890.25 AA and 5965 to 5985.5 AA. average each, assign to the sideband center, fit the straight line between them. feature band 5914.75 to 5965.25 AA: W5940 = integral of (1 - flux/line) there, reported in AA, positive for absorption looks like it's 0.7 AA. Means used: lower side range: 10.4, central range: 10.6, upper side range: 10.9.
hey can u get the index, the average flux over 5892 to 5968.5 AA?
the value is 10.4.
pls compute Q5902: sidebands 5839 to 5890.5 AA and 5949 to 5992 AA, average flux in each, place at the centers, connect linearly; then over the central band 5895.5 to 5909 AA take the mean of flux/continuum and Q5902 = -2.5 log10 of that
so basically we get 0.08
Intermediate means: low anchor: 10.4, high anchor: 10.7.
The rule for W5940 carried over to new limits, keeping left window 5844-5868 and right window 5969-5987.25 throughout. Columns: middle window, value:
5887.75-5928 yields 2.7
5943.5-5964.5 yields 0.3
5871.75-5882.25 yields -0.3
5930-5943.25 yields 0.0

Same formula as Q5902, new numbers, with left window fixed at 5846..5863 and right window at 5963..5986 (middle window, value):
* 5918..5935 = 0.02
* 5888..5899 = 0.25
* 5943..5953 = -0.01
